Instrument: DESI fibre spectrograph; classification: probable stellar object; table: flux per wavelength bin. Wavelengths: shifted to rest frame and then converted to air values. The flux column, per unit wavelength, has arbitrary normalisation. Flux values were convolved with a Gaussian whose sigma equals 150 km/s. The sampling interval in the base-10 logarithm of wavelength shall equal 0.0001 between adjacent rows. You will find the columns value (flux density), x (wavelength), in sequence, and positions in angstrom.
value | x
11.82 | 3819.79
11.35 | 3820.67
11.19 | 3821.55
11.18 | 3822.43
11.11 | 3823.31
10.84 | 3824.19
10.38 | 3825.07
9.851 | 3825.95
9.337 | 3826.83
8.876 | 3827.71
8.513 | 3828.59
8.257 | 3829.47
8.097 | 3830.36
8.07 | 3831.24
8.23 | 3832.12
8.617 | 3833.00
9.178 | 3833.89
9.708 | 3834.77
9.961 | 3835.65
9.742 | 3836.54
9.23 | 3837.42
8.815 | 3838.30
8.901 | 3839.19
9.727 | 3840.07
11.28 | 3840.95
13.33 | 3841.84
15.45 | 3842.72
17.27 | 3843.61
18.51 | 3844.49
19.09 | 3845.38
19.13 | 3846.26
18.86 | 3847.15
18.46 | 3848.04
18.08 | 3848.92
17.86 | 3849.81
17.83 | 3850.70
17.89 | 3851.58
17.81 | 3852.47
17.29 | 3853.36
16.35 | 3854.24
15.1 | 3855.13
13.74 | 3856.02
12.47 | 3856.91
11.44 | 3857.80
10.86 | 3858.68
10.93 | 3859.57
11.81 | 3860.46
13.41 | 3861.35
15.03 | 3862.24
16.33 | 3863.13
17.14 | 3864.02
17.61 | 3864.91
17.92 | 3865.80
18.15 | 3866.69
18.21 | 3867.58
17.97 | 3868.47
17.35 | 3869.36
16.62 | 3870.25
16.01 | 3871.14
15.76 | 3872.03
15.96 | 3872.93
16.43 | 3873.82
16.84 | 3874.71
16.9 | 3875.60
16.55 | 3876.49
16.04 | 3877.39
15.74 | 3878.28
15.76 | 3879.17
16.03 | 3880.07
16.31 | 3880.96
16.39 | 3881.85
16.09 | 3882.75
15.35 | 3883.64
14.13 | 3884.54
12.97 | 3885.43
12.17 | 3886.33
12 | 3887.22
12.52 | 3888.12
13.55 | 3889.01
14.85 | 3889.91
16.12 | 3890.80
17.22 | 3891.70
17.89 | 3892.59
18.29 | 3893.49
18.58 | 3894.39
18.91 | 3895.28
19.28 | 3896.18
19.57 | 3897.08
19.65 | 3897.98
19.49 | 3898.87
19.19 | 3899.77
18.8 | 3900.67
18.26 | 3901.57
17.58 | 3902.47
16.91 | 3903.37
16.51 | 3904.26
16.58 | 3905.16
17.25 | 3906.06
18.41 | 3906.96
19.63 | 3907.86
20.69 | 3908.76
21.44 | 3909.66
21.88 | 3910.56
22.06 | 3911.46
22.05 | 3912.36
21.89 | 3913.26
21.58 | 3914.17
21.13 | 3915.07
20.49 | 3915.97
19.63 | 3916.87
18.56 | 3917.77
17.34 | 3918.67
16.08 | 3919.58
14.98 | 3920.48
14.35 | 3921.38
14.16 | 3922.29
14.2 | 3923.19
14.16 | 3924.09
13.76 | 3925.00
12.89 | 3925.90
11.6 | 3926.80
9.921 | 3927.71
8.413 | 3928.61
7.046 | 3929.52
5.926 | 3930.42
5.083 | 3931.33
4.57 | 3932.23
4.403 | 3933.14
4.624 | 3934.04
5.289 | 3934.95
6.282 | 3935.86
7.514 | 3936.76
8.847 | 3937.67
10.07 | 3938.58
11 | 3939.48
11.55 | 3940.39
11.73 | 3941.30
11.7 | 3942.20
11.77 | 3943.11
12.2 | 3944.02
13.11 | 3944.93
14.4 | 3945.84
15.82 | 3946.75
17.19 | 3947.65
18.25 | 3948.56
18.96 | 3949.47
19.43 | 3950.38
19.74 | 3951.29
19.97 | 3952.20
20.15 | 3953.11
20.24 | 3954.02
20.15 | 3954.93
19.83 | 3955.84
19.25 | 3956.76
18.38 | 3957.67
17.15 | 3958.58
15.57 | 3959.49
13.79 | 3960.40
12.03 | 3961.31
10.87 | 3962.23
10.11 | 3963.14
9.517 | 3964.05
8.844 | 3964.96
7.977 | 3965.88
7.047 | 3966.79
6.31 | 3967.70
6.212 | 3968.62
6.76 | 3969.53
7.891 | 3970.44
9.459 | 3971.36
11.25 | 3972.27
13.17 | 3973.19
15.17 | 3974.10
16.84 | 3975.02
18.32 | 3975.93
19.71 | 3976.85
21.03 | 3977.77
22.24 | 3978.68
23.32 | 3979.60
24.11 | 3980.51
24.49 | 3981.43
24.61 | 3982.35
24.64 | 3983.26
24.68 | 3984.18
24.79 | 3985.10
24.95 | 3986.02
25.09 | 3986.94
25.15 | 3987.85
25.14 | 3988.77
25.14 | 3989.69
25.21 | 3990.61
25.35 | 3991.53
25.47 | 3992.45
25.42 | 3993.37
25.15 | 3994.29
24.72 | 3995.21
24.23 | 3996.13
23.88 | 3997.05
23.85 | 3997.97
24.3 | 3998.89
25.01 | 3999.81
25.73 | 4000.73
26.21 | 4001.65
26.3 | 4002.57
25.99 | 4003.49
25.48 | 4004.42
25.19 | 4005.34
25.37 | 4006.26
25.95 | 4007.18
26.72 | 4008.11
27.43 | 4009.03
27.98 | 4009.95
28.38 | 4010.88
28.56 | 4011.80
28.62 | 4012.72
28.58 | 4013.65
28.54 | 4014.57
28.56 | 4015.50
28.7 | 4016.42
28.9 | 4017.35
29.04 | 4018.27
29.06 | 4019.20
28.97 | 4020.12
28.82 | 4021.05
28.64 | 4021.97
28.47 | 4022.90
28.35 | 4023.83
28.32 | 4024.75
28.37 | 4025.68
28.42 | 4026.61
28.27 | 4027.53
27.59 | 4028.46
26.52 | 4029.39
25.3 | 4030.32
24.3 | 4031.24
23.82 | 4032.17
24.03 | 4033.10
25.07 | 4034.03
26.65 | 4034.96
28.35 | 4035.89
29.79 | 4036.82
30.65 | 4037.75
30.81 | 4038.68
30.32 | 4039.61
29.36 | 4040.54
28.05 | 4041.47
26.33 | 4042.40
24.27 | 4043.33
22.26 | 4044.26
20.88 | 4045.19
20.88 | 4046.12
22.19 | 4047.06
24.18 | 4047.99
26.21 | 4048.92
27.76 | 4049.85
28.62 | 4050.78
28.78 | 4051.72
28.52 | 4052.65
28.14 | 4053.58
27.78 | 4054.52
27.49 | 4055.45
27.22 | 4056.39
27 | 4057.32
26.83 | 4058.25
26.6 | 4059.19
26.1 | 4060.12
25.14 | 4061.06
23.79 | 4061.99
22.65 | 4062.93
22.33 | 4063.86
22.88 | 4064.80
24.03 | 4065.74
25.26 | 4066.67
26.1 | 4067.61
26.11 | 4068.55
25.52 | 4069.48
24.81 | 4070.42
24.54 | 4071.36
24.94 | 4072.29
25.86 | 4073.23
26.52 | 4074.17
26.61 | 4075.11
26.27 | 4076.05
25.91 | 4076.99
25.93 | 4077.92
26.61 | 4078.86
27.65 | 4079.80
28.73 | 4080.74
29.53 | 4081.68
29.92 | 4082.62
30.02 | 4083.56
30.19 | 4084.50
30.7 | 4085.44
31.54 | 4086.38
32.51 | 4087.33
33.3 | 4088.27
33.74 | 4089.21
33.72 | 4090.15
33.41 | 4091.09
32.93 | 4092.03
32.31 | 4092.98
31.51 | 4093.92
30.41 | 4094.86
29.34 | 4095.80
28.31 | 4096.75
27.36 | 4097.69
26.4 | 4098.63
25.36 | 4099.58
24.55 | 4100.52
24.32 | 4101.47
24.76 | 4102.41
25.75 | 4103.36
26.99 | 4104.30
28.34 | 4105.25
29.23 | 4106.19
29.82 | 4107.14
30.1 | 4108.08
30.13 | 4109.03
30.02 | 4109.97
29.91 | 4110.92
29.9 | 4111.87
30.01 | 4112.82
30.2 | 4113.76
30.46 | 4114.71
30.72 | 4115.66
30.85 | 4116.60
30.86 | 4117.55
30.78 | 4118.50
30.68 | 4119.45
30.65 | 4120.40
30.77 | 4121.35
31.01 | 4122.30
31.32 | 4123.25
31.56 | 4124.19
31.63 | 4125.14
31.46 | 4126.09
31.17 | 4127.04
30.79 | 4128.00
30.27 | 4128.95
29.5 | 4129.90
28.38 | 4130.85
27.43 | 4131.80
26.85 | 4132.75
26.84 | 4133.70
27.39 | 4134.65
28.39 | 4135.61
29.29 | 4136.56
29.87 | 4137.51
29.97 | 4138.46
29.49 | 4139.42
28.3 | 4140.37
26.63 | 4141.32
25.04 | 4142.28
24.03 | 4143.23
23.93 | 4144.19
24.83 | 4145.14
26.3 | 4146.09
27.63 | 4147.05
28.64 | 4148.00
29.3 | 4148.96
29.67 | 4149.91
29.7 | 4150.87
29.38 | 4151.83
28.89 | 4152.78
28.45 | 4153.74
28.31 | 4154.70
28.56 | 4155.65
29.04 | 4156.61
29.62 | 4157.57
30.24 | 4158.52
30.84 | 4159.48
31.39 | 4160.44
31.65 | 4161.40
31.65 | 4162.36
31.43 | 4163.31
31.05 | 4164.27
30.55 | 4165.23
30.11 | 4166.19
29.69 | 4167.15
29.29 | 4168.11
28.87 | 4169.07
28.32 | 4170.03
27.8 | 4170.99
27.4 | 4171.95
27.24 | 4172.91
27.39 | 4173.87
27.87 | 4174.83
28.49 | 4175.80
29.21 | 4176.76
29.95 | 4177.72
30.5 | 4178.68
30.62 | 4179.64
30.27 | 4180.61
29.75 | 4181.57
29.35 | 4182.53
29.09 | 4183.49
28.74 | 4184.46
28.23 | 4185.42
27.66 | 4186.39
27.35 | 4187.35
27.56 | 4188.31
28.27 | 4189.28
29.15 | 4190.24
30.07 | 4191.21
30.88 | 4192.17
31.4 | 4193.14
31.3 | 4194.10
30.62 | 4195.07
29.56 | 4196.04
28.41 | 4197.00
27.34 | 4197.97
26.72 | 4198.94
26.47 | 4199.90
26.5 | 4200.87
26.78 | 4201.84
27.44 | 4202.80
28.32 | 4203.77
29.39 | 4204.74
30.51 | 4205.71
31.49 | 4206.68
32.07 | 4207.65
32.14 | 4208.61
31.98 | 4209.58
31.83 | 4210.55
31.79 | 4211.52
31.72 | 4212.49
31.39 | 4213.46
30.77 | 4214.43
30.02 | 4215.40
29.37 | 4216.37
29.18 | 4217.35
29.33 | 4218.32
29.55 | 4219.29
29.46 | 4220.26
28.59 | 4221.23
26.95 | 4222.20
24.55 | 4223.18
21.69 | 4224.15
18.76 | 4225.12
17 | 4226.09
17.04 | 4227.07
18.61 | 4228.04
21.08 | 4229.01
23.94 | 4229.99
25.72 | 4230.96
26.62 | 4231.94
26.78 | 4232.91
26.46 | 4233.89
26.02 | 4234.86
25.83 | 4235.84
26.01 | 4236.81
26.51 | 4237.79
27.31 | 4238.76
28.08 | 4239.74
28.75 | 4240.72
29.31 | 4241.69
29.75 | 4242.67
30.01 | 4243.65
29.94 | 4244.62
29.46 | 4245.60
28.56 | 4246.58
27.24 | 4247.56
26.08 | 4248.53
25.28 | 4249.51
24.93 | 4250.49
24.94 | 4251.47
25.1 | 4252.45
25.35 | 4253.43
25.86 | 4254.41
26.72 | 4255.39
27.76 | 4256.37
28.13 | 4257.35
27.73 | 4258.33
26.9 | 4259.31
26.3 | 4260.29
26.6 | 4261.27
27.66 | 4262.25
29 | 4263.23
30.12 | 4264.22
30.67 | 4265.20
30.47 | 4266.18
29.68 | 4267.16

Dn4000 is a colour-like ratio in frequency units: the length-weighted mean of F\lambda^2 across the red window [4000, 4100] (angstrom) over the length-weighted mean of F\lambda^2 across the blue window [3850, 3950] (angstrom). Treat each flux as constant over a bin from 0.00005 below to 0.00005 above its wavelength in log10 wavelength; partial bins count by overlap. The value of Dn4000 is 1.95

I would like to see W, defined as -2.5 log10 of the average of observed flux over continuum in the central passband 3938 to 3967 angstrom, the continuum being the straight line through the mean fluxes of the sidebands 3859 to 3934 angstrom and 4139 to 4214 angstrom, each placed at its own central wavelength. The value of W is 0.25 mag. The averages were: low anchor 15.9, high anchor 29.1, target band 14.7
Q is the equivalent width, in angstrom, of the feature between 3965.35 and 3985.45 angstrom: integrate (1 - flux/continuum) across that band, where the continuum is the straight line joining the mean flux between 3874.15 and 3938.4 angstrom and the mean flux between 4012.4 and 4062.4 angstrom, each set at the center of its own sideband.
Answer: 5.0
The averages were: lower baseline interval 15.3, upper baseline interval 27.1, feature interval 16.3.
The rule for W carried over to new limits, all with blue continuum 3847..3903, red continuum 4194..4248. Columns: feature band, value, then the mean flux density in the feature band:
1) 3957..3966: 0.437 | 12.8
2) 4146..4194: -0.132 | 29.3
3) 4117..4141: -0.208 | 29.8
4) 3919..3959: 0.370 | 13.1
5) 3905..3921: -0.121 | 19.6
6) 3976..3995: -0.211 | 24.2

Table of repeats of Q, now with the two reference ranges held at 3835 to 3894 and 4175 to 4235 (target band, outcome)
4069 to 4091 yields -4.9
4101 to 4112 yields -1.8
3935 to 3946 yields 4.6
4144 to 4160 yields -1.5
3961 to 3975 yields 6.9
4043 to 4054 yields -1.5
